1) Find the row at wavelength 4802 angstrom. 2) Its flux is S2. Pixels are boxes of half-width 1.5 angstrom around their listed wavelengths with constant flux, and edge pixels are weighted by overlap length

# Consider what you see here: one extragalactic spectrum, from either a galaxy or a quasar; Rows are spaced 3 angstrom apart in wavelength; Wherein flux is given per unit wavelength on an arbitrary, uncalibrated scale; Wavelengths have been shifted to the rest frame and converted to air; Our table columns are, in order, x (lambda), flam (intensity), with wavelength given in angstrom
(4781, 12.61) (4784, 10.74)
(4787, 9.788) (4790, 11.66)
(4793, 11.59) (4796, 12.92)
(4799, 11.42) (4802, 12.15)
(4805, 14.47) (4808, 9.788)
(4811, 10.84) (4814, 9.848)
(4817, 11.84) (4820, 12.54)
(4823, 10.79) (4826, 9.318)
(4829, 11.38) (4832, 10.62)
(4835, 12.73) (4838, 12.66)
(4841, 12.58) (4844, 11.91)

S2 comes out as 12.15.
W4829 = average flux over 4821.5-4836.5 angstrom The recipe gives 11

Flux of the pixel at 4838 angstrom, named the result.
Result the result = 12.66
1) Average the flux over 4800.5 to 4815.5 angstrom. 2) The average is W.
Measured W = 11.4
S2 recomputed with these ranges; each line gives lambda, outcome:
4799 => 11.42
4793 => 11.59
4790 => 11.66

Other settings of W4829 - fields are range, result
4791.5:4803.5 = 12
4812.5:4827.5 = 10.9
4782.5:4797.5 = 11.3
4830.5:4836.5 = 11.7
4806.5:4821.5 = 11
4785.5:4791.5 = 10.7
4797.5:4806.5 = 12.7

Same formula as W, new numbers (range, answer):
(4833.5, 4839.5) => 12.7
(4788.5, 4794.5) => 11.6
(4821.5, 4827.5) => 10.1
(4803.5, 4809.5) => 12.1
